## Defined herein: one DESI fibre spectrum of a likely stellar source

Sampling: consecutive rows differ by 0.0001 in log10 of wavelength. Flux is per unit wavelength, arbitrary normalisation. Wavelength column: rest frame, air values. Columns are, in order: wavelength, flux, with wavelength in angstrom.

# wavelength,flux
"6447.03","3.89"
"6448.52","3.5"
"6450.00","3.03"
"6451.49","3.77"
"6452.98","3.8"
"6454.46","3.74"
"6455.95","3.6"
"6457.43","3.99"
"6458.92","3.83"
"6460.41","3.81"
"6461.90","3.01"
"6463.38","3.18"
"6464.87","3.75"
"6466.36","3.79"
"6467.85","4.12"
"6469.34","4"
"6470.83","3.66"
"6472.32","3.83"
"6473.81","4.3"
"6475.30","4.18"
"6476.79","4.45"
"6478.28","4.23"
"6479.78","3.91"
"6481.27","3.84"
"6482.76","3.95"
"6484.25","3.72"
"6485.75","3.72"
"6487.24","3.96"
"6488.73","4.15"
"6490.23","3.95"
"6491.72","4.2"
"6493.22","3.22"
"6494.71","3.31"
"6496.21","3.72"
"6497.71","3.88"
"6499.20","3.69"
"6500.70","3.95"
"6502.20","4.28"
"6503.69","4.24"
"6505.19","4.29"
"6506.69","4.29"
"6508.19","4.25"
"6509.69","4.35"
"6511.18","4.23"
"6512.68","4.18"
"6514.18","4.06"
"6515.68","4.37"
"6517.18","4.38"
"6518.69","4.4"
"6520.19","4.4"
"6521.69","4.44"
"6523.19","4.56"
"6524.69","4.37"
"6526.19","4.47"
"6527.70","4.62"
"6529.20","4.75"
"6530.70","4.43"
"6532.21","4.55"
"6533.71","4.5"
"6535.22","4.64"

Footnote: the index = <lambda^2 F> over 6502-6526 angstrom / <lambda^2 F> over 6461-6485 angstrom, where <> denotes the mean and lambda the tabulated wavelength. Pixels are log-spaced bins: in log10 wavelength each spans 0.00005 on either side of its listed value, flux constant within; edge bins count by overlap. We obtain 1.1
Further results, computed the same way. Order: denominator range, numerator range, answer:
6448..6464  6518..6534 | 1.29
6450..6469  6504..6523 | 1.19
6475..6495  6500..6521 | 1.10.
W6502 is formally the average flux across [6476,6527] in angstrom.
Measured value 4.1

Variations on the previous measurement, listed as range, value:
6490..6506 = 3.88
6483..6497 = 3.78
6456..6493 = 3.88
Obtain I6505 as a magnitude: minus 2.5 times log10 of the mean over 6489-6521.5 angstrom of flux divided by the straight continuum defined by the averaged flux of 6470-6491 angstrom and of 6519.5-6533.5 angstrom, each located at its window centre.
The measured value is 0.05 mag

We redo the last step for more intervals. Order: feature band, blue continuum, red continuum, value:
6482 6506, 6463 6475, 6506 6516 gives 0.05 mag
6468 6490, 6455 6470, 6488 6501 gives -0.07 mag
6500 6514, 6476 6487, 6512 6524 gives 0.00 mag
